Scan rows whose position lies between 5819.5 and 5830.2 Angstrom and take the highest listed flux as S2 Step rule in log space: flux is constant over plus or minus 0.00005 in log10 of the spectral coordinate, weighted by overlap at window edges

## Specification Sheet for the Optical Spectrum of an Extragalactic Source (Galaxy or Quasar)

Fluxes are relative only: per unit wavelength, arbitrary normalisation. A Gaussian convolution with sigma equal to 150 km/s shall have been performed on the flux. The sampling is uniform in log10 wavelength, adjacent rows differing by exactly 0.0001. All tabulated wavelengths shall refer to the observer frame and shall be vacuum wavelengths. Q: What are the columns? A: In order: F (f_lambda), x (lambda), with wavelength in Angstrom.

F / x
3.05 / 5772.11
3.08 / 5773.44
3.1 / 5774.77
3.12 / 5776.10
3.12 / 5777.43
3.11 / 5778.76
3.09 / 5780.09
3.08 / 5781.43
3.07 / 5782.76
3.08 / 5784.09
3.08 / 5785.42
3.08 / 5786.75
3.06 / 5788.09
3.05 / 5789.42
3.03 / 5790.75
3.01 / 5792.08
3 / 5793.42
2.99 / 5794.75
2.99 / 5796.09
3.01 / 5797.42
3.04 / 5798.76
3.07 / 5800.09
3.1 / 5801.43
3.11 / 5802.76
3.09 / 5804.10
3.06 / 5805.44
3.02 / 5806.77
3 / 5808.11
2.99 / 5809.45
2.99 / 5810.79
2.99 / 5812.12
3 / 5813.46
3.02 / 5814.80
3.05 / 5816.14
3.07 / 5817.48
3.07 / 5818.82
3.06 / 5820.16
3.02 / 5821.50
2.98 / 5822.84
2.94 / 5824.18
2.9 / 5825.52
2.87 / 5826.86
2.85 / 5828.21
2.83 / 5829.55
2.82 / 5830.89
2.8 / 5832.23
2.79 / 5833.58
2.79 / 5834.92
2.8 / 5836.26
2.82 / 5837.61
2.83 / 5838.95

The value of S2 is 3.06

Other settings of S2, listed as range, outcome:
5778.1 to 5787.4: 3.11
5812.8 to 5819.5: 3.07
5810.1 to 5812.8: 2.99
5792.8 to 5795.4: 3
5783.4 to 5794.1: 3.08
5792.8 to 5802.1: 3.1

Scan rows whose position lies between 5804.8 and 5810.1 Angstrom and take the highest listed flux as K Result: 3.06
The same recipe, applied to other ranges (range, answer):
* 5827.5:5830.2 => 2.85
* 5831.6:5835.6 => 2.8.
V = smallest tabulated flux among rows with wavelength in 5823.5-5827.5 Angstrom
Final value 2.87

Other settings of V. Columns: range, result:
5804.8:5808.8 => 3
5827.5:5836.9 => 2.79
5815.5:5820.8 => 3.05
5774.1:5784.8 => 3.07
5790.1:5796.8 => 2.99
